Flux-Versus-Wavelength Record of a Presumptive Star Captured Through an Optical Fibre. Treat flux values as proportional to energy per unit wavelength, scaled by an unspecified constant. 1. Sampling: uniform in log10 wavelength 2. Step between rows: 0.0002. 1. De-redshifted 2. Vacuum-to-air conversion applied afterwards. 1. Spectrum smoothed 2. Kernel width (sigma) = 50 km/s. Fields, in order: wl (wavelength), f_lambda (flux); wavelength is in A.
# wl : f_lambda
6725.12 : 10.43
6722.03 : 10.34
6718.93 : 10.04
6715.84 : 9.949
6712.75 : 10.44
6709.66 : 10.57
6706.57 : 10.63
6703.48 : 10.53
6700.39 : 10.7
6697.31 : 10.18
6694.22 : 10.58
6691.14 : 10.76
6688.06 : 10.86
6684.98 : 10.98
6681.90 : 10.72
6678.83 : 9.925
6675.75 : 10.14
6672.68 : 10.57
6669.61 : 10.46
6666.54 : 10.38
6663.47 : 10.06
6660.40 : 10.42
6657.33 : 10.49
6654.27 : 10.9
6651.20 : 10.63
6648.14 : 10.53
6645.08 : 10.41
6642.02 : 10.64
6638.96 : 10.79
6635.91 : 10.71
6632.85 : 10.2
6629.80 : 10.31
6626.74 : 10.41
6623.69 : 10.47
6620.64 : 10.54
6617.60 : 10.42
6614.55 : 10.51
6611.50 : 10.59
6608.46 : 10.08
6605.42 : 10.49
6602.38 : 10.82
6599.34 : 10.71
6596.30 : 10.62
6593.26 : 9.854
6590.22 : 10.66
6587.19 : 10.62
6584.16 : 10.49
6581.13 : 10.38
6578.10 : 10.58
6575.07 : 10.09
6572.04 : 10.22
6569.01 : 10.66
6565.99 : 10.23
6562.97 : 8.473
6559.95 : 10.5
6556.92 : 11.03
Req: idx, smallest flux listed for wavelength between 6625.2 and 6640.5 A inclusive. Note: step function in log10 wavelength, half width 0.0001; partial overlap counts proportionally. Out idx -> 10.2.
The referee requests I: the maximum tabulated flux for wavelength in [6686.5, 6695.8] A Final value 10.86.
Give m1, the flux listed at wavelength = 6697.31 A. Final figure 10.18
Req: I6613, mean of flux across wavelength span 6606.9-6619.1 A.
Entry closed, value 10.4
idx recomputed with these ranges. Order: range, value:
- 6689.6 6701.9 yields 10.18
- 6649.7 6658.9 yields 10.49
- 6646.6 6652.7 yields 10.53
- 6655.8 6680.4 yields 9.925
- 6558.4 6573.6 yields 8.473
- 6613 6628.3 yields 10.41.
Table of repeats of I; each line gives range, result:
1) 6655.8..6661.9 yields 10.49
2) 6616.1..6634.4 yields 10.54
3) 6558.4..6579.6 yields 10.66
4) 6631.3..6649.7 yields 10.79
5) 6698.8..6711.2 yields 10.7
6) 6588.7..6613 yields 10.82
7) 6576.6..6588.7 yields 10.62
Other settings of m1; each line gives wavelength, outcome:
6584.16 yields 10.49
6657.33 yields 10.49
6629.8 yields 10.31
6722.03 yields 10.34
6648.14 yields 10.53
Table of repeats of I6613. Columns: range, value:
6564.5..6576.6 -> 10.3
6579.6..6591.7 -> 10.5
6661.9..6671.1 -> 10.3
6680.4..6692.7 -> 10.8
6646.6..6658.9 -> 10.6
